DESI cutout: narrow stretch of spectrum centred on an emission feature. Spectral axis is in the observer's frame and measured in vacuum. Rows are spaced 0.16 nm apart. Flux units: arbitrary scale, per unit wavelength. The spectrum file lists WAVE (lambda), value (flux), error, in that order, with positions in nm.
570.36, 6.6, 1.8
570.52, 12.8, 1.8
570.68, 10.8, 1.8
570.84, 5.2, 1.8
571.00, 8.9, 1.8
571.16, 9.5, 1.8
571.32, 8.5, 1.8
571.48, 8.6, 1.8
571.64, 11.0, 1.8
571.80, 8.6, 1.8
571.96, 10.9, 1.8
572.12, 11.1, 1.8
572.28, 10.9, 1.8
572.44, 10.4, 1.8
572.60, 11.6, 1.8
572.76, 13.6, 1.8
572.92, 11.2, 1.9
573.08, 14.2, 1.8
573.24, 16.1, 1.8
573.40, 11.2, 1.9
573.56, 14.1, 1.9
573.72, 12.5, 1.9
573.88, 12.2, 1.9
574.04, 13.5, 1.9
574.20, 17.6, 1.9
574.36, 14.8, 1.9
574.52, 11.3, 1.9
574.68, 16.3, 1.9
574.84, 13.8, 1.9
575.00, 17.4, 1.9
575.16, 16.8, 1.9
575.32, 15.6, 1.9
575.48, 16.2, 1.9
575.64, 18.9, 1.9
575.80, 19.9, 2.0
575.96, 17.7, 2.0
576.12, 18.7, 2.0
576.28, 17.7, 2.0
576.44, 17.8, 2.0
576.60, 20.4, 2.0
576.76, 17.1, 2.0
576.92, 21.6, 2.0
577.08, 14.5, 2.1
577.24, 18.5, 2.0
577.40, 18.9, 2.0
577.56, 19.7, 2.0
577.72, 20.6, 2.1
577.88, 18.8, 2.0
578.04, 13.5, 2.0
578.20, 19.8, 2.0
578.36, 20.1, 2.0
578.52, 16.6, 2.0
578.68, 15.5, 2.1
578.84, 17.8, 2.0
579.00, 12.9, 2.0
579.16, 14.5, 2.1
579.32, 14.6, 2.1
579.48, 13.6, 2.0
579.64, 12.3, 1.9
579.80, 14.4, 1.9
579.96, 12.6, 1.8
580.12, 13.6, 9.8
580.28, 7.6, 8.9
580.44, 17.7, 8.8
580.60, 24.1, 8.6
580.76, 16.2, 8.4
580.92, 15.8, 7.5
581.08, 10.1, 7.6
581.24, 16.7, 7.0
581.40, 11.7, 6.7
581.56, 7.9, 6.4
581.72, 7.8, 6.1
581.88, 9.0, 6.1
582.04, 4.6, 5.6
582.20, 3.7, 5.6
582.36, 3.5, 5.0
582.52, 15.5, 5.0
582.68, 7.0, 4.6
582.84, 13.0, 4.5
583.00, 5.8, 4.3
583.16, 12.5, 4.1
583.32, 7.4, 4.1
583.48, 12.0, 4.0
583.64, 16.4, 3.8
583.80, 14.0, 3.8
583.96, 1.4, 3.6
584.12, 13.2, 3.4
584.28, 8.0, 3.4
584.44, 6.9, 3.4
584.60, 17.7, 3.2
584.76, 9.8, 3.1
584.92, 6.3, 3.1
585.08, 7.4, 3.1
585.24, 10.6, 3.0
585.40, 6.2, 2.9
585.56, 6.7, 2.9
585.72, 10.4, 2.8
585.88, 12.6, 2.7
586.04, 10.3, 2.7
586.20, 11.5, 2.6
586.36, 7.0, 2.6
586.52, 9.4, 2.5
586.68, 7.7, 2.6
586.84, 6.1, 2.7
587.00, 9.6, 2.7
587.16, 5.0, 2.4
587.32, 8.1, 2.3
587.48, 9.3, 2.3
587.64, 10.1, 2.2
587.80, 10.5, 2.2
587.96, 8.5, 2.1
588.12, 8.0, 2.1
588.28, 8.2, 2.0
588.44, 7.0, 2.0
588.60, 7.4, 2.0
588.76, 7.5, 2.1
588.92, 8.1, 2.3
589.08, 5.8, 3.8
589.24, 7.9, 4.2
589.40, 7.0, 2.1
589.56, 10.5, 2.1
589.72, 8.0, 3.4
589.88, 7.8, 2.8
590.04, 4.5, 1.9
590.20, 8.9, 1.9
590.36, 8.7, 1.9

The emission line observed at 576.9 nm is Mg II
